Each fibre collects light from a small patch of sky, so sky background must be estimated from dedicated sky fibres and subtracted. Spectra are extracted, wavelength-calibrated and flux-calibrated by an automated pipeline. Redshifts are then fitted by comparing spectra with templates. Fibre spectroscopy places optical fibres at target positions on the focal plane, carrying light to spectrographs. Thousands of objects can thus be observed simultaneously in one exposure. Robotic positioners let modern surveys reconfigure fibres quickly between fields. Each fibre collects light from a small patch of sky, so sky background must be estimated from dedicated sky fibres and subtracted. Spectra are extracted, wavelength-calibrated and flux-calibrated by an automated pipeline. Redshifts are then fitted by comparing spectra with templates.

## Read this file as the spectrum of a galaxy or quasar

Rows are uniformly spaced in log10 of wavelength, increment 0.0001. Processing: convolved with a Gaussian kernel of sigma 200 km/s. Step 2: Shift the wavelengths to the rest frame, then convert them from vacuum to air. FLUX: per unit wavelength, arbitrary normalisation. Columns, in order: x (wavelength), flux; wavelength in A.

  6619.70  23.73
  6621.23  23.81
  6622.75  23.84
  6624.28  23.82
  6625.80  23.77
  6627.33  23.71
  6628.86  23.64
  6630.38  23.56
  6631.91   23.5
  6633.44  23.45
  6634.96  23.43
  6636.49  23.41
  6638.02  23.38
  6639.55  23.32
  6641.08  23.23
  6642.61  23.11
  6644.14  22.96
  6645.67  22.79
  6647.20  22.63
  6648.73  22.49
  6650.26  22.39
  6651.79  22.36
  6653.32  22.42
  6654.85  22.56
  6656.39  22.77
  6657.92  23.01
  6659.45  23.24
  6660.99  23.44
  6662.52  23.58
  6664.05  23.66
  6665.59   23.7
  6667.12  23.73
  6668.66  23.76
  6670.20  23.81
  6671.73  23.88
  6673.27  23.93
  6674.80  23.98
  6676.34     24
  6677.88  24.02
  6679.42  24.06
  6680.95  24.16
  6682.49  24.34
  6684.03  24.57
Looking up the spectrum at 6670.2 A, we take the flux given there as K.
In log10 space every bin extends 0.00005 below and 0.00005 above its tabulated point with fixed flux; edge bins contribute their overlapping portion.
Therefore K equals 23.81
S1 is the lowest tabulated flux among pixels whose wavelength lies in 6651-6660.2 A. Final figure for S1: 22.36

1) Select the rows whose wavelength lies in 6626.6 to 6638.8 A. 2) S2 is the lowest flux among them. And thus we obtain 23.38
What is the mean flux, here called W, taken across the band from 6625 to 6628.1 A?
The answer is 23.7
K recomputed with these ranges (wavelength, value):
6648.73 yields 22.49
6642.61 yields 23.11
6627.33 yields 23.71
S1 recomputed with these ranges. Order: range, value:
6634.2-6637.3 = 23.41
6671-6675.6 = 23.88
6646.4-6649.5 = 22.49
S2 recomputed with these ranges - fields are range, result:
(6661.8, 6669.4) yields 23.58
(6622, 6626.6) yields 23.77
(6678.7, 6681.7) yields 24.06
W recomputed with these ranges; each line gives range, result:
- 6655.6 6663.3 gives 23.2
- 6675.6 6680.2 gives 24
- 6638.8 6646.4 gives 23.1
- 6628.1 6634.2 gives 23.6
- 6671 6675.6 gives 23.9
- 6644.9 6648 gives 22.7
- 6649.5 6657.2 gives 22.5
